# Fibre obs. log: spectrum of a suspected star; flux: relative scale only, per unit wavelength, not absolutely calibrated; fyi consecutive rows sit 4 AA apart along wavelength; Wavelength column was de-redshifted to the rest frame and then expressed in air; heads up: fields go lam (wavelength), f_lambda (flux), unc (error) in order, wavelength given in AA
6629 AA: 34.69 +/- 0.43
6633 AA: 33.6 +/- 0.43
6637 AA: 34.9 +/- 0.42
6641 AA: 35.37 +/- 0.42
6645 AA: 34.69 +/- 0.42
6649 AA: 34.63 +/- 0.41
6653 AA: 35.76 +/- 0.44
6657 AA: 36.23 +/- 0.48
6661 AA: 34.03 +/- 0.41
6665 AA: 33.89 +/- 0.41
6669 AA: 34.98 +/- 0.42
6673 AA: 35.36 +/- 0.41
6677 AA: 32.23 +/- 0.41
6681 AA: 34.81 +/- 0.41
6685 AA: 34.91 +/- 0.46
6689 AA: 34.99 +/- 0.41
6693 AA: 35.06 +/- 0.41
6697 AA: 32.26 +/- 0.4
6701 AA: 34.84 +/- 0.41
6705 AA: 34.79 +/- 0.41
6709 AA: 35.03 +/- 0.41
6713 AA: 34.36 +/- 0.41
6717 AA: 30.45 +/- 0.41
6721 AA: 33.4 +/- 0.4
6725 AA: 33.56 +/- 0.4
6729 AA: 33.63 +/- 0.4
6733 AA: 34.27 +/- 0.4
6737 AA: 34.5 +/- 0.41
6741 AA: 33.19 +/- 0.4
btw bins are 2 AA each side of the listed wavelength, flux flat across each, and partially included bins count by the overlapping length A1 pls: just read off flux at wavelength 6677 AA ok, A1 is 32.23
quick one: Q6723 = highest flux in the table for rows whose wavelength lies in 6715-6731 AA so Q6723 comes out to 33.63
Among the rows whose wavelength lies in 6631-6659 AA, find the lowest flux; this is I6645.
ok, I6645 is 33.6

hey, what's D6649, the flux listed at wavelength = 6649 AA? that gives 34.63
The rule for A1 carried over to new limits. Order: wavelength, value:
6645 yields 34.69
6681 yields 34.81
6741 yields 33.19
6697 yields 32.26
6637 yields 34.9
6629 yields 34.69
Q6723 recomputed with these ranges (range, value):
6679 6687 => 34.91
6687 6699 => 35.06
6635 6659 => 36.23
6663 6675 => 35.36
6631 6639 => 34.9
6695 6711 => 35.03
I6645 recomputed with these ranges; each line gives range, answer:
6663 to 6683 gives 32.23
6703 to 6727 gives 30.45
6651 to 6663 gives 34.03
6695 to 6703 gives 32.26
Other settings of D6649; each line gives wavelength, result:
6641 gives 35.37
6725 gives 33.56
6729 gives 33.63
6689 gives 34.99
